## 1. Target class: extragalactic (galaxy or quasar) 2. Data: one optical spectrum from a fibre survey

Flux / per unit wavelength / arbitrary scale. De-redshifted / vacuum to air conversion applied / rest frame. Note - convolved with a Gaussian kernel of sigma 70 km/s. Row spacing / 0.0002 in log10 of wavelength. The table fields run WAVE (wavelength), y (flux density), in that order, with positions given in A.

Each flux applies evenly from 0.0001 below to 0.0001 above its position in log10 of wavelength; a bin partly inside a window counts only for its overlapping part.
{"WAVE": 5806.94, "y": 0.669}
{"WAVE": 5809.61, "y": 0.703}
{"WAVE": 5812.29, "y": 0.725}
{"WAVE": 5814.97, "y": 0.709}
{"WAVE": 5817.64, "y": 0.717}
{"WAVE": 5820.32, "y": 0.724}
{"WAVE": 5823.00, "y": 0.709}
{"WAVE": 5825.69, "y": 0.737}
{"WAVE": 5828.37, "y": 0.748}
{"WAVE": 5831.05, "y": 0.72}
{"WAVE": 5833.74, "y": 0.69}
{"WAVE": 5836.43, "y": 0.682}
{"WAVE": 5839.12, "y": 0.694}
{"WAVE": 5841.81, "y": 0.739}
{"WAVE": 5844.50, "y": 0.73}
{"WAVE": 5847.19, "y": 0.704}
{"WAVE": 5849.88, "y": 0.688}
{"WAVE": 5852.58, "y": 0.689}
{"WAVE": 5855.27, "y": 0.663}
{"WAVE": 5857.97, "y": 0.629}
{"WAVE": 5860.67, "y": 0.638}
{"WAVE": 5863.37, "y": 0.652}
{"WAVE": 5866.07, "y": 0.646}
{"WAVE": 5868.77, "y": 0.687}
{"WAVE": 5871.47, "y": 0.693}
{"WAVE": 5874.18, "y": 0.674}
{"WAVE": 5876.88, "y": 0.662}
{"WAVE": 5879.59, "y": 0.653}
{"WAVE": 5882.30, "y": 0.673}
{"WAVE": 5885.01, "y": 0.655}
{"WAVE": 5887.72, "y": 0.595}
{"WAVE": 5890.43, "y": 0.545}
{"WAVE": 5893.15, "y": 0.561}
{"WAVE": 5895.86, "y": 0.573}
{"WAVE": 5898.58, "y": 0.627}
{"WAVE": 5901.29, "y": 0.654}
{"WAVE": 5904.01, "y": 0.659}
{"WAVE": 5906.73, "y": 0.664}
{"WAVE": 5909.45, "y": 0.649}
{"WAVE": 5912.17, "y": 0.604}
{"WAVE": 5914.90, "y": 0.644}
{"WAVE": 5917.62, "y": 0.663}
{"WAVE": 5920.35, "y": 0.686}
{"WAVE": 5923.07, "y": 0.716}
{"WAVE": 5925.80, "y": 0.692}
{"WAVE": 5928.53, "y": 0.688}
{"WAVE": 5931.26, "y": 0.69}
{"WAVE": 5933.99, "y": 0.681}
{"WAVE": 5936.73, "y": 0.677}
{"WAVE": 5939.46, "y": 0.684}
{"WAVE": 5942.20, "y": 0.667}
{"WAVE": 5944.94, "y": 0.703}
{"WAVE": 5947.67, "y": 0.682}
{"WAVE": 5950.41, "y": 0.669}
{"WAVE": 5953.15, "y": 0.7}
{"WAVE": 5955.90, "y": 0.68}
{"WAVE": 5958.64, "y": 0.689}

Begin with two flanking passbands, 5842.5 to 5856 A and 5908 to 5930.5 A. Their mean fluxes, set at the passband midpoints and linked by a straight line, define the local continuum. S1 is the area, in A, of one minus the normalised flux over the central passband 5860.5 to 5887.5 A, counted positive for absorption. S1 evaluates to 1.0 A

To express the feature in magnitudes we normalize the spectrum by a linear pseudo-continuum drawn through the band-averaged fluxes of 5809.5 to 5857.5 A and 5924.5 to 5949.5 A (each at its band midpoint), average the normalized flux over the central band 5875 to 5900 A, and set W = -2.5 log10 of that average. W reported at 0.130 mag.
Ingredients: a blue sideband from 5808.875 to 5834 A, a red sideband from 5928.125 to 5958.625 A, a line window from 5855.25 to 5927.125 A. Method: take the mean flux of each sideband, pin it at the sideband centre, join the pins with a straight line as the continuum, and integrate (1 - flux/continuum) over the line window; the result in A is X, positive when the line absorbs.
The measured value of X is 5.4 A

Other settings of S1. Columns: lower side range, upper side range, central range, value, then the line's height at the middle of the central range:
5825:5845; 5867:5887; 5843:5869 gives 0.75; 0.692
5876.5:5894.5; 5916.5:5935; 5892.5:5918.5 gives 0.88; 0.653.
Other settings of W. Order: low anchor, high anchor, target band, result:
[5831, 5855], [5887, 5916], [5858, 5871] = 0.023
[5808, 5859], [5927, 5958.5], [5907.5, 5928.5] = 0.036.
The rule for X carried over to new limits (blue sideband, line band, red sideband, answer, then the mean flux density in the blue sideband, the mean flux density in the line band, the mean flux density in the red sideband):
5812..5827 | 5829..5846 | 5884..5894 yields -0.6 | 0.72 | 0.711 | 0.588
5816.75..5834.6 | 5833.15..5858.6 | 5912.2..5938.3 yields 0.7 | 0.722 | 0.693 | 0.678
